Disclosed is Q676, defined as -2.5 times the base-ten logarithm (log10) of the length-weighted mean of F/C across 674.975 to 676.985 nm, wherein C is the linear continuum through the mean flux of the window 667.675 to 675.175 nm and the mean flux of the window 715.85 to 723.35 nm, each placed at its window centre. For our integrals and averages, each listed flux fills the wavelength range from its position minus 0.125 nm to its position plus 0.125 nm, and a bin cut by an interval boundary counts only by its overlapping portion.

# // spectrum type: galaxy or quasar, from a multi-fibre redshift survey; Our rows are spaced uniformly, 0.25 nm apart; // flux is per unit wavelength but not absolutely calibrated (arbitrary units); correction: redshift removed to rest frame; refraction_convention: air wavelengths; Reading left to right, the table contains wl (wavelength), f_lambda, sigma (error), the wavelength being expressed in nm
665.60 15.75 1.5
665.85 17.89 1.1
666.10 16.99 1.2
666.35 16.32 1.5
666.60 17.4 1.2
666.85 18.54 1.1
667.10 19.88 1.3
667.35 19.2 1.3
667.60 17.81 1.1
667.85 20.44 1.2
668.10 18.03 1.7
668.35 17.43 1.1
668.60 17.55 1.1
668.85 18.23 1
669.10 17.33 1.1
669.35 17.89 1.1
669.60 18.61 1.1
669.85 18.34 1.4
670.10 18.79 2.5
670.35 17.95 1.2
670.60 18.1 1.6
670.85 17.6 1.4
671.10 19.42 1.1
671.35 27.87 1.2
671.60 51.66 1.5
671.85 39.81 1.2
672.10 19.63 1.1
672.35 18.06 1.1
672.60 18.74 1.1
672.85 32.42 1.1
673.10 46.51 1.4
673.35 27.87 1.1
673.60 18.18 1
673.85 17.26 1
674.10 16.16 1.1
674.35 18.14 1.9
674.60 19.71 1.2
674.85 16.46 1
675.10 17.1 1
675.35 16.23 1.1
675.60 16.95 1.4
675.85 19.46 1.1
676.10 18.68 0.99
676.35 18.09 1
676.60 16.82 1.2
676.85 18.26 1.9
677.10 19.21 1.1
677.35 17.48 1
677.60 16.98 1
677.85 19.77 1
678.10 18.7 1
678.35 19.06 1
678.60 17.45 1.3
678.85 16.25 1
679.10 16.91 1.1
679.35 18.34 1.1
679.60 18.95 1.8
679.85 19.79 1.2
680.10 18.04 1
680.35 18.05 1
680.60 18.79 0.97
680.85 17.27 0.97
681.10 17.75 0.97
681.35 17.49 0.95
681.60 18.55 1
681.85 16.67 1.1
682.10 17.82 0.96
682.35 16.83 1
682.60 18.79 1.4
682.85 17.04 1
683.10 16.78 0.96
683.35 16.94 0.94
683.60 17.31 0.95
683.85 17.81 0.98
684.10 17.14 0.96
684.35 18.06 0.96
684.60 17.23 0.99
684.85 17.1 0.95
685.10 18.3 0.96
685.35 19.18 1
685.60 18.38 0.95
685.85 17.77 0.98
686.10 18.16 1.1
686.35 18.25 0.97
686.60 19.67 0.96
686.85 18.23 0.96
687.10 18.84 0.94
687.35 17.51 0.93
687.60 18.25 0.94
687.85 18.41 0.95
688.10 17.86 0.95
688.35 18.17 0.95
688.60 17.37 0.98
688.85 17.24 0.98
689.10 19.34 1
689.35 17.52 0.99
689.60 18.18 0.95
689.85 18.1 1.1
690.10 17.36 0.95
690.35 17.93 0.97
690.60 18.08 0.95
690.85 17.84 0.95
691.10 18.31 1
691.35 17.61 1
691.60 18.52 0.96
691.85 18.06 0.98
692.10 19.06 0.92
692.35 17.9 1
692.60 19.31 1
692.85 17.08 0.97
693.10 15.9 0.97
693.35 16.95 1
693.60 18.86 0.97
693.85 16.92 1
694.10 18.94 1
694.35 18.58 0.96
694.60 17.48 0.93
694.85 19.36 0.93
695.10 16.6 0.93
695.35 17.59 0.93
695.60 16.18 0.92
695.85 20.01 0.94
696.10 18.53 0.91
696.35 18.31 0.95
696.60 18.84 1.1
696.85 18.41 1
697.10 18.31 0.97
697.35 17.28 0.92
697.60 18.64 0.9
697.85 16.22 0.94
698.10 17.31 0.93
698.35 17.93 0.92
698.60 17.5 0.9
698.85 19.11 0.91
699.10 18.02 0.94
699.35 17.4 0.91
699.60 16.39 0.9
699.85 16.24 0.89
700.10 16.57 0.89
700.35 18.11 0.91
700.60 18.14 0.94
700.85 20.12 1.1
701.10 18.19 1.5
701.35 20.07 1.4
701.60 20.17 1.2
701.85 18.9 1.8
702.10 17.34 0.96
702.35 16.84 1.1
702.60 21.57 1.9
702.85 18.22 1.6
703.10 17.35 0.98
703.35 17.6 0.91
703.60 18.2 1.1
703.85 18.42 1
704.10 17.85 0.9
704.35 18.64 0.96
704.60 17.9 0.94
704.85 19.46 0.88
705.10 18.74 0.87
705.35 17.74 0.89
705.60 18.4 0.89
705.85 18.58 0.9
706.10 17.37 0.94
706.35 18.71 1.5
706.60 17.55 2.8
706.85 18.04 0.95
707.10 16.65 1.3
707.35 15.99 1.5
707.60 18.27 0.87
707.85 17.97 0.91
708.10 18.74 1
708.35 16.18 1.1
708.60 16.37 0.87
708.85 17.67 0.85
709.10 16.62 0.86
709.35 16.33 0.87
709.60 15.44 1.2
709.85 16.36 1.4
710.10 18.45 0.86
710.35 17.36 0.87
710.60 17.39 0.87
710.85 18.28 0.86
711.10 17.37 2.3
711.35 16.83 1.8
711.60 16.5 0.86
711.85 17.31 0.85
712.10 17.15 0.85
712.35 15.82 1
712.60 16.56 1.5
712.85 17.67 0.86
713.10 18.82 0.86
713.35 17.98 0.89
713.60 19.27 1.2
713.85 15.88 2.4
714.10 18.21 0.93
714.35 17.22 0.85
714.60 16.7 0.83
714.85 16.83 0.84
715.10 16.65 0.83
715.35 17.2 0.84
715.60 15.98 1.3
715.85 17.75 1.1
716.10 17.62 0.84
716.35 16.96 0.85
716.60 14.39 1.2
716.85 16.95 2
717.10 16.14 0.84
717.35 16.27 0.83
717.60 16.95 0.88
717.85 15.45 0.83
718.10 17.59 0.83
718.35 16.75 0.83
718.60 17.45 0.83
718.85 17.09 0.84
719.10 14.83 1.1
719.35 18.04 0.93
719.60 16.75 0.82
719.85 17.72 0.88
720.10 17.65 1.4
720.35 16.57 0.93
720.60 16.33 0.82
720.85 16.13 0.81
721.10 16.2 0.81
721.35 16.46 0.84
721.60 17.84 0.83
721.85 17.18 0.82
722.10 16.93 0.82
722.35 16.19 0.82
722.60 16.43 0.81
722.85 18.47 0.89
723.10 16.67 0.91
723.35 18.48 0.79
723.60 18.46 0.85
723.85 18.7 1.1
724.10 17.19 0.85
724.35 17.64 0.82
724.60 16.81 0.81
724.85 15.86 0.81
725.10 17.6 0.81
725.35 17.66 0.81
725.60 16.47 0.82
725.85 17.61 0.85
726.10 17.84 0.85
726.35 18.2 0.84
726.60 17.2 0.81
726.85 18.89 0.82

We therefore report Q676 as 0.21 mag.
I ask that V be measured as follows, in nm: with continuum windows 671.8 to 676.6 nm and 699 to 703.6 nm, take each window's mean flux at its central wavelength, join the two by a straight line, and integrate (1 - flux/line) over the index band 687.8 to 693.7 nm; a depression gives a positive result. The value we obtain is 0.46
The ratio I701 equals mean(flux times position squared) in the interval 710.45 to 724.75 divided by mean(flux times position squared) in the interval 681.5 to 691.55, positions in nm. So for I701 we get 1.0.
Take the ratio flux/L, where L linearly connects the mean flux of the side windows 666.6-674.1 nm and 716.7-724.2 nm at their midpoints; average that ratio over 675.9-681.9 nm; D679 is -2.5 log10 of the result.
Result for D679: 0.18 mag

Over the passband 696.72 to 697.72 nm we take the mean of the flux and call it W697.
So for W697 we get 18.2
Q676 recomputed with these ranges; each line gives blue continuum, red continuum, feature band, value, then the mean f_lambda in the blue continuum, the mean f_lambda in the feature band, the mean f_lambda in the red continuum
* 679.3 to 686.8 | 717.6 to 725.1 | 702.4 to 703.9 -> -0.06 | 17.9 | 18.5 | 17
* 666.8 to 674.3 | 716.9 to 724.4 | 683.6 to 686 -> 0.16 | 22.2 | 17.9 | 17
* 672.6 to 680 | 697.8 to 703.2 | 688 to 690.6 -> 0.06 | 19.7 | 17.9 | 18.1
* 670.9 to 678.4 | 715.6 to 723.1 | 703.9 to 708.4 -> 0.02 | 22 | 18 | 16.8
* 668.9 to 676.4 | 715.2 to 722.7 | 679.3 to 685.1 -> 0.18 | 22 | 17.8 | 16.7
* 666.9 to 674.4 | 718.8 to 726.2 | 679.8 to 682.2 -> 0.18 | 22.2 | 18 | 17.1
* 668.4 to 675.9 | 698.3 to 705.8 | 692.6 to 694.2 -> 0.10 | 21.9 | 17.6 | 18.2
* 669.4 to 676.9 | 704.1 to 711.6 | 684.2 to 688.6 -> 0.12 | 22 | 18.2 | 17.6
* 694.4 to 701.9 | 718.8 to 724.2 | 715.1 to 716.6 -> 0.03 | 18.1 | 16.8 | 17.1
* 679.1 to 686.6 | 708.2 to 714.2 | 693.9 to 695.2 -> -0.03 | 17.9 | 18.1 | 17.2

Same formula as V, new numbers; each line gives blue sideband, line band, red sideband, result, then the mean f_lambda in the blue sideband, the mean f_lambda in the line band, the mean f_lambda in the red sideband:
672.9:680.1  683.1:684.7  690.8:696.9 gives 0.12 nm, 19.4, 17.4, 18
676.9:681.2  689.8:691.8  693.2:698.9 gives 0.01 nm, 18.2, 18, 18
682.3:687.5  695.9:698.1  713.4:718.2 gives -0.08 nm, 17.9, 18.1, 16.9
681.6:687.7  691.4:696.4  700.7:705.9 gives 0.06 nm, 17.8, 18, 18.6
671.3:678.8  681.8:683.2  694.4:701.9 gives 0.22 nm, 21.8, 17.4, 18.1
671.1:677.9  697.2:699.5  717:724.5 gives 0.22 nm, 22.3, 17.7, 17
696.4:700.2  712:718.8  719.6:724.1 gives 0.13 nm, 17.6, 17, 17.2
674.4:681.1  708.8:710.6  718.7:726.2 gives 0.05 nm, 18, 16.9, 17.1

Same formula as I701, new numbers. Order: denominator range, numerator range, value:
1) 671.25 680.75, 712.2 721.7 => 0.90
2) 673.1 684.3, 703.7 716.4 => 1.04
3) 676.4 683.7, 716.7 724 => 1.07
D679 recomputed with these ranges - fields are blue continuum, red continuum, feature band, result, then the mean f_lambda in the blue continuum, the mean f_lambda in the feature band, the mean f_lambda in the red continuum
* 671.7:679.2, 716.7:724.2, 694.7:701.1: 0.05 mag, 20.5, 17.9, 17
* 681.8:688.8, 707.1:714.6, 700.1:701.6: -0.08 mag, 17.9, 18.8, 17.2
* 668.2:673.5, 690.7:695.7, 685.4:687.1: 0.07 mag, 23.7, 18.5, 17.9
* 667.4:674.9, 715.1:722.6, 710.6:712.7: 0.03 mag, 22.1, 17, 16.7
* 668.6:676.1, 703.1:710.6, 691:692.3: 0.07 mag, 22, 18.3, 17.6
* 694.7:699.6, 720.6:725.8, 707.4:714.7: 0.02 mag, 17.9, 17.3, 17.2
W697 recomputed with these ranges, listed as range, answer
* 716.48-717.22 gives 15.8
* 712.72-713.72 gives 18.4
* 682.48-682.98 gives 17.9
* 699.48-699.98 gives 16.3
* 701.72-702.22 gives 18.1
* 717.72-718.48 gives 16.6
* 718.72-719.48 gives 16.7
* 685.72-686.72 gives 18.5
